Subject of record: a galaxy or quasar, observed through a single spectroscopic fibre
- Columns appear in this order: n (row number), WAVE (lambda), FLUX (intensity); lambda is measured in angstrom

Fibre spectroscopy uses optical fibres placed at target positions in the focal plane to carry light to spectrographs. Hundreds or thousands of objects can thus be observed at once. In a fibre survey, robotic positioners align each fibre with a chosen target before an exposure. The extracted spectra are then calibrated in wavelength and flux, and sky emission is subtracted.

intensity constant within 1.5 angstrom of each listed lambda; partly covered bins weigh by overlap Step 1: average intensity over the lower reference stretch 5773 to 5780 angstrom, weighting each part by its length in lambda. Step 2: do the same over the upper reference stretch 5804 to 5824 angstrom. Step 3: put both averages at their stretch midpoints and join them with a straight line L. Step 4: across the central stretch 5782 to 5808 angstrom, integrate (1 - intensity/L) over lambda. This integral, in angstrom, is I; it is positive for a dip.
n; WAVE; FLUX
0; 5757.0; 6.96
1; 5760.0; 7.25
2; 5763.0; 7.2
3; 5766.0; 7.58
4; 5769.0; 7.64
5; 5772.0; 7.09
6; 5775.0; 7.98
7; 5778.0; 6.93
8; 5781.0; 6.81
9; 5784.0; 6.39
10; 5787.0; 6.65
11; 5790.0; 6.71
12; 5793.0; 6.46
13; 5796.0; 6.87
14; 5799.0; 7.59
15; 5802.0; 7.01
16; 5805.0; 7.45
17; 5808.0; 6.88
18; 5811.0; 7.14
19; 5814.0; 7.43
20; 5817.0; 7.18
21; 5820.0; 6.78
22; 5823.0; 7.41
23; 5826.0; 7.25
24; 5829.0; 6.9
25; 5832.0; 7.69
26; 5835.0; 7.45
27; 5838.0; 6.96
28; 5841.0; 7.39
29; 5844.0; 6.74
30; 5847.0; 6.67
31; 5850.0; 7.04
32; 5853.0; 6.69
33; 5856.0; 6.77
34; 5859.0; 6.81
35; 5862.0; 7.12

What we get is 1.4 angstrom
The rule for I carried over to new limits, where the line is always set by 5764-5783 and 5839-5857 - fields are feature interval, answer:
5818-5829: -0.1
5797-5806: -0.2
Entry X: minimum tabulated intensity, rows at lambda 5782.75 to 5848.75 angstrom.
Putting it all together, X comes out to 6.39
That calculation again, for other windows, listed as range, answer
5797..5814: 6.88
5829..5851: 6.67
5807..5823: 6.78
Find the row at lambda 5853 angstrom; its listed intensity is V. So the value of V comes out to 6.69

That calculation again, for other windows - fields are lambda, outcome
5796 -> 6.87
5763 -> 7.2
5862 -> 7.12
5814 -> 7.43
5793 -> 6.46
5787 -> 6.65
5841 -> 7.39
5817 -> 7.18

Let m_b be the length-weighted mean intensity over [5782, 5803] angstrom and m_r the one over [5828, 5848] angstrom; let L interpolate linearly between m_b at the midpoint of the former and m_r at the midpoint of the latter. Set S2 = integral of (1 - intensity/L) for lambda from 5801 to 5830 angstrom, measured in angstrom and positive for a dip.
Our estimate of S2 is -0.7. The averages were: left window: 6.81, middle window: 7.15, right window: 7.13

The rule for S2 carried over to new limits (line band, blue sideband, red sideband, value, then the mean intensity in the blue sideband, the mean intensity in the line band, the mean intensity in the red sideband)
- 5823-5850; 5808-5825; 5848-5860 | -0.6 angstrom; 7.16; 7.14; 6.82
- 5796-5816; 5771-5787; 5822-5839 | -0.2 angstrom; 7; 7.22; 7.28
